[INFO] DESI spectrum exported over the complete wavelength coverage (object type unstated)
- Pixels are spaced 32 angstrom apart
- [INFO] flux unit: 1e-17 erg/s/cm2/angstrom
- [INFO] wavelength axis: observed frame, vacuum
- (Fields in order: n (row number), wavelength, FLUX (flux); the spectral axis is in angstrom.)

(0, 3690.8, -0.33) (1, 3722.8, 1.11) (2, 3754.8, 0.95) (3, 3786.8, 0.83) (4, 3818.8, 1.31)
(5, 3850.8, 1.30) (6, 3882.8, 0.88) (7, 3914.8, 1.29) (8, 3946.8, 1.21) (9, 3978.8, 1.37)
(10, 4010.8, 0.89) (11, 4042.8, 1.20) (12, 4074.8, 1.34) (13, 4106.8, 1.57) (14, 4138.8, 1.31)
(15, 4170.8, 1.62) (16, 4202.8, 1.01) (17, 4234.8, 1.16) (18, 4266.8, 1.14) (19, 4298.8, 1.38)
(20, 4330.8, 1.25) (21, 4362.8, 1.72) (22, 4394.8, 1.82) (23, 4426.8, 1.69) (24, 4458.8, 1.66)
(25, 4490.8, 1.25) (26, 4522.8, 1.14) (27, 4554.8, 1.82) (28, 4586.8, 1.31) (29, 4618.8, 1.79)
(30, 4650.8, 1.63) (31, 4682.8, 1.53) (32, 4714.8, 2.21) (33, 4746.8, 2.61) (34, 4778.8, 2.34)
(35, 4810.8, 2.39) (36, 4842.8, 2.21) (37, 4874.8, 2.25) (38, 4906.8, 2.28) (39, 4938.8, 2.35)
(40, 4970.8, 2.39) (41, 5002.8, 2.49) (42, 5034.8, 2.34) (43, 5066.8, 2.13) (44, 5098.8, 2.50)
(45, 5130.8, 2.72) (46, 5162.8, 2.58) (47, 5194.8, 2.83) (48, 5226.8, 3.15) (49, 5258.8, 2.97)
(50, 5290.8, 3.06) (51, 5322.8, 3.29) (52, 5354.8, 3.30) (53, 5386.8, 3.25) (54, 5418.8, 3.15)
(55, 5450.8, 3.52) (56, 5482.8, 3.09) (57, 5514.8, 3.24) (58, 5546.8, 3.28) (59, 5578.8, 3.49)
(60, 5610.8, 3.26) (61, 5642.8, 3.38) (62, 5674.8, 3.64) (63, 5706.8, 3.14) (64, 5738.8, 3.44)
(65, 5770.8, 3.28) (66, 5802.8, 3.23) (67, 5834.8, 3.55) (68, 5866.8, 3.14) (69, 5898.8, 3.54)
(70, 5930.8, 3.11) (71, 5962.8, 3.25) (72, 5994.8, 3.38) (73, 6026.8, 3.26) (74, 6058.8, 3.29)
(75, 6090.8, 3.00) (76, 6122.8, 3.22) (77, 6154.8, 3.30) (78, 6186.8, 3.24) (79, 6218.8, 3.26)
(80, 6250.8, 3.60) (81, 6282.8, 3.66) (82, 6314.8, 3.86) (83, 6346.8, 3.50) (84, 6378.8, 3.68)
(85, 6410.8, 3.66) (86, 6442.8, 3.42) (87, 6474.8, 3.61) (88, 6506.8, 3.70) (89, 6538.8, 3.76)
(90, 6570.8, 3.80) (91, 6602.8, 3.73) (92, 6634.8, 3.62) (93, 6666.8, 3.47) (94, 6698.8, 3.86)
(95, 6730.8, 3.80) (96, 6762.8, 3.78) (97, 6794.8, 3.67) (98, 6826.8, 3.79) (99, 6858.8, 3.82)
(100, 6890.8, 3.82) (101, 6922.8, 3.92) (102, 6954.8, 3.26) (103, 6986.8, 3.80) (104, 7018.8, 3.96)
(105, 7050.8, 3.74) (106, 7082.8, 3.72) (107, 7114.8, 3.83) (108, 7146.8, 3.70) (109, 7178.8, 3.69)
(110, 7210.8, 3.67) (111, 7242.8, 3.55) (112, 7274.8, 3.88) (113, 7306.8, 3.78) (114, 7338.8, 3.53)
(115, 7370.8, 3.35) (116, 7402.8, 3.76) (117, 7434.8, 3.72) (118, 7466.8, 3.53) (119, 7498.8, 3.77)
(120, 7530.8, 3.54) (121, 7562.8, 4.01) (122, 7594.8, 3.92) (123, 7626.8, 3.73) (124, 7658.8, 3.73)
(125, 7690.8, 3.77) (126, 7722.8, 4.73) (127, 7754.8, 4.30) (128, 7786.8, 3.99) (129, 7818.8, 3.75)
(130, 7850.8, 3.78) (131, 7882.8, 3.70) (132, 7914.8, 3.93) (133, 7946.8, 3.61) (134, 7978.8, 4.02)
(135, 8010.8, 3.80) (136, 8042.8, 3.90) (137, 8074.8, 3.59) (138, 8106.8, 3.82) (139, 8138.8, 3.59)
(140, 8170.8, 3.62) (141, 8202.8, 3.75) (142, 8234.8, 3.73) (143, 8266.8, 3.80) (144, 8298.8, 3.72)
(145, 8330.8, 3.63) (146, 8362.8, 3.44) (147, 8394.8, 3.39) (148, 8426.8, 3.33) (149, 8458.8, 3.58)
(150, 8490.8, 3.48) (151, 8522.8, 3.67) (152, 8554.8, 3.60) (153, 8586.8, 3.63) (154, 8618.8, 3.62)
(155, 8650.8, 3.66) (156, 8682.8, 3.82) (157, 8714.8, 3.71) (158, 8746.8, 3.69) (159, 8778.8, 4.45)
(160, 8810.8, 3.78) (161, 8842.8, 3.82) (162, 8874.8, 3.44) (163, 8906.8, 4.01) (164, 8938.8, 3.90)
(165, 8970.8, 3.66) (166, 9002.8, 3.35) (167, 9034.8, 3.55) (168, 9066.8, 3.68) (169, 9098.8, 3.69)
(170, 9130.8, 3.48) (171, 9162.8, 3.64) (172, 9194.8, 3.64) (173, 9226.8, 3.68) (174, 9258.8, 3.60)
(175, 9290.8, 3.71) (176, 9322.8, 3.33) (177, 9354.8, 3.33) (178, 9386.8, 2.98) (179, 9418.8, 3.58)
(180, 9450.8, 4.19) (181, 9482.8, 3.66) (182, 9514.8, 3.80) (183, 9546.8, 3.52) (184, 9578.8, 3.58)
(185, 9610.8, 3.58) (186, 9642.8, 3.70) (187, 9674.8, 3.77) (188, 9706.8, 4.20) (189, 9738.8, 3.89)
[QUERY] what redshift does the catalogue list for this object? 0.177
